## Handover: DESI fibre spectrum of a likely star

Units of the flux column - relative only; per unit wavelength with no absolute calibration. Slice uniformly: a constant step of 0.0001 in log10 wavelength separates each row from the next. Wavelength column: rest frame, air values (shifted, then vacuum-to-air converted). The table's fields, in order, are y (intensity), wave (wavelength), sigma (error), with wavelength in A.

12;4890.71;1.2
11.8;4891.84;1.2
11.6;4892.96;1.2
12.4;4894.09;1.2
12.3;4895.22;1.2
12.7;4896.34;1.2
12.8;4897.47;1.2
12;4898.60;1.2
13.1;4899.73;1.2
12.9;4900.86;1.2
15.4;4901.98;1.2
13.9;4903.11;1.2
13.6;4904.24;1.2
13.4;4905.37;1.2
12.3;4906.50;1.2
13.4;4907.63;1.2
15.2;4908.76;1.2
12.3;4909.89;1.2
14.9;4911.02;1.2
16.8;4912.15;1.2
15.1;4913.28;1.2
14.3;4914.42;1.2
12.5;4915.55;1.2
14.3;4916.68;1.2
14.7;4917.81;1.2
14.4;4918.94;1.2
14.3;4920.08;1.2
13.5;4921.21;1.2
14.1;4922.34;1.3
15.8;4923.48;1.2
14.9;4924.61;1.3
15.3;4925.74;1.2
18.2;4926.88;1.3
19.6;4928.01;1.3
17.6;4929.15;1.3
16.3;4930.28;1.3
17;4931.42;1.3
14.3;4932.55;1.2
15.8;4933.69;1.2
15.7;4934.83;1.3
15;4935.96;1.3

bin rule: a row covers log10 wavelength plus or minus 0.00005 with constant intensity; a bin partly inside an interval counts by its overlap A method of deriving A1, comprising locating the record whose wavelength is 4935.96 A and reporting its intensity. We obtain 15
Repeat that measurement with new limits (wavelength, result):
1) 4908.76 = 15.2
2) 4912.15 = 16.8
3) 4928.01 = 19.6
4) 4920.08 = 14.3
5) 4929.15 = 17.6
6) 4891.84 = 11.8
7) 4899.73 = 13.1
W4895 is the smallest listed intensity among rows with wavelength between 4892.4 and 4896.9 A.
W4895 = 11.6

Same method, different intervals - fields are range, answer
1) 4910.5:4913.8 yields 14.9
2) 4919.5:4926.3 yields 13.5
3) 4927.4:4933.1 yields 14.3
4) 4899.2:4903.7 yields 12.9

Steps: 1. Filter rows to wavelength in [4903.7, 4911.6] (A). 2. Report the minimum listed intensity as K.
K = 12.3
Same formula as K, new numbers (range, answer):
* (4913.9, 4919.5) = 12.5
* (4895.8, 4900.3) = 12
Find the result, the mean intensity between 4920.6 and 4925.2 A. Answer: 14.6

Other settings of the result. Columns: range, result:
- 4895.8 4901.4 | 12.7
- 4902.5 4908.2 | 13.3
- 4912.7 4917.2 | 14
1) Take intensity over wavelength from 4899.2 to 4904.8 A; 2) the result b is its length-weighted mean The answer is 13.8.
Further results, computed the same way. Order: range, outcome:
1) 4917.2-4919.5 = 14.6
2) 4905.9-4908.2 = 12.9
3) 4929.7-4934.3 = 15.8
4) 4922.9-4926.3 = 15.3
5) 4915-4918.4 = 13.9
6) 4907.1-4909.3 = 14.3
